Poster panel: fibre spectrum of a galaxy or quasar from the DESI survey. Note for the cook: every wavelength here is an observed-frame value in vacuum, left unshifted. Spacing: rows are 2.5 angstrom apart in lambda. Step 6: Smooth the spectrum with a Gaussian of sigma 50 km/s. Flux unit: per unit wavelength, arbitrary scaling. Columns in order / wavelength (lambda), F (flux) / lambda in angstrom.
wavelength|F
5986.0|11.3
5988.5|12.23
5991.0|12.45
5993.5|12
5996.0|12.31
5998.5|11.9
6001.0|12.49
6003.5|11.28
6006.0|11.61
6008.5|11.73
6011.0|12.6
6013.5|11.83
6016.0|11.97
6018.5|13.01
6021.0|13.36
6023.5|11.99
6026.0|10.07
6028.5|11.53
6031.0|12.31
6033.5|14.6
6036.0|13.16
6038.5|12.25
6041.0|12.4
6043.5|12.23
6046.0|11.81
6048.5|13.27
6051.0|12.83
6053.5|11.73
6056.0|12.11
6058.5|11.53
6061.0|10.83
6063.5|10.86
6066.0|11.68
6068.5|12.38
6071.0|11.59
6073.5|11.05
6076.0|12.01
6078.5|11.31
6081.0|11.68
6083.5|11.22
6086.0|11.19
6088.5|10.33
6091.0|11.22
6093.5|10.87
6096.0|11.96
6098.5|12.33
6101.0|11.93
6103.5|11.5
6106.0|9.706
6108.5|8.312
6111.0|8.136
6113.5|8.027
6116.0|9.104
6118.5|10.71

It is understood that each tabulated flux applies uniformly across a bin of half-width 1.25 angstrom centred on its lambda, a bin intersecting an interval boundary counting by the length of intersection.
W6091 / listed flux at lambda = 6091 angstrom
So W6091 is 11.22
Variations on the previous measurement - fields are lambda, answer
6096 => 11.96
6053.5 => 11.73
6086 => 11.19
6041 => 12.4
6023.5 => 11.99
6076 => 12.01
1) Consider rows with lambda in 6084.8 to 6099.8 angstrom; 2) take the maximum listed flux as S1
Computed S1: 12.33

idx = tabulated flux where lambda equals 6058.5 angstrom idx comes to 11.53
